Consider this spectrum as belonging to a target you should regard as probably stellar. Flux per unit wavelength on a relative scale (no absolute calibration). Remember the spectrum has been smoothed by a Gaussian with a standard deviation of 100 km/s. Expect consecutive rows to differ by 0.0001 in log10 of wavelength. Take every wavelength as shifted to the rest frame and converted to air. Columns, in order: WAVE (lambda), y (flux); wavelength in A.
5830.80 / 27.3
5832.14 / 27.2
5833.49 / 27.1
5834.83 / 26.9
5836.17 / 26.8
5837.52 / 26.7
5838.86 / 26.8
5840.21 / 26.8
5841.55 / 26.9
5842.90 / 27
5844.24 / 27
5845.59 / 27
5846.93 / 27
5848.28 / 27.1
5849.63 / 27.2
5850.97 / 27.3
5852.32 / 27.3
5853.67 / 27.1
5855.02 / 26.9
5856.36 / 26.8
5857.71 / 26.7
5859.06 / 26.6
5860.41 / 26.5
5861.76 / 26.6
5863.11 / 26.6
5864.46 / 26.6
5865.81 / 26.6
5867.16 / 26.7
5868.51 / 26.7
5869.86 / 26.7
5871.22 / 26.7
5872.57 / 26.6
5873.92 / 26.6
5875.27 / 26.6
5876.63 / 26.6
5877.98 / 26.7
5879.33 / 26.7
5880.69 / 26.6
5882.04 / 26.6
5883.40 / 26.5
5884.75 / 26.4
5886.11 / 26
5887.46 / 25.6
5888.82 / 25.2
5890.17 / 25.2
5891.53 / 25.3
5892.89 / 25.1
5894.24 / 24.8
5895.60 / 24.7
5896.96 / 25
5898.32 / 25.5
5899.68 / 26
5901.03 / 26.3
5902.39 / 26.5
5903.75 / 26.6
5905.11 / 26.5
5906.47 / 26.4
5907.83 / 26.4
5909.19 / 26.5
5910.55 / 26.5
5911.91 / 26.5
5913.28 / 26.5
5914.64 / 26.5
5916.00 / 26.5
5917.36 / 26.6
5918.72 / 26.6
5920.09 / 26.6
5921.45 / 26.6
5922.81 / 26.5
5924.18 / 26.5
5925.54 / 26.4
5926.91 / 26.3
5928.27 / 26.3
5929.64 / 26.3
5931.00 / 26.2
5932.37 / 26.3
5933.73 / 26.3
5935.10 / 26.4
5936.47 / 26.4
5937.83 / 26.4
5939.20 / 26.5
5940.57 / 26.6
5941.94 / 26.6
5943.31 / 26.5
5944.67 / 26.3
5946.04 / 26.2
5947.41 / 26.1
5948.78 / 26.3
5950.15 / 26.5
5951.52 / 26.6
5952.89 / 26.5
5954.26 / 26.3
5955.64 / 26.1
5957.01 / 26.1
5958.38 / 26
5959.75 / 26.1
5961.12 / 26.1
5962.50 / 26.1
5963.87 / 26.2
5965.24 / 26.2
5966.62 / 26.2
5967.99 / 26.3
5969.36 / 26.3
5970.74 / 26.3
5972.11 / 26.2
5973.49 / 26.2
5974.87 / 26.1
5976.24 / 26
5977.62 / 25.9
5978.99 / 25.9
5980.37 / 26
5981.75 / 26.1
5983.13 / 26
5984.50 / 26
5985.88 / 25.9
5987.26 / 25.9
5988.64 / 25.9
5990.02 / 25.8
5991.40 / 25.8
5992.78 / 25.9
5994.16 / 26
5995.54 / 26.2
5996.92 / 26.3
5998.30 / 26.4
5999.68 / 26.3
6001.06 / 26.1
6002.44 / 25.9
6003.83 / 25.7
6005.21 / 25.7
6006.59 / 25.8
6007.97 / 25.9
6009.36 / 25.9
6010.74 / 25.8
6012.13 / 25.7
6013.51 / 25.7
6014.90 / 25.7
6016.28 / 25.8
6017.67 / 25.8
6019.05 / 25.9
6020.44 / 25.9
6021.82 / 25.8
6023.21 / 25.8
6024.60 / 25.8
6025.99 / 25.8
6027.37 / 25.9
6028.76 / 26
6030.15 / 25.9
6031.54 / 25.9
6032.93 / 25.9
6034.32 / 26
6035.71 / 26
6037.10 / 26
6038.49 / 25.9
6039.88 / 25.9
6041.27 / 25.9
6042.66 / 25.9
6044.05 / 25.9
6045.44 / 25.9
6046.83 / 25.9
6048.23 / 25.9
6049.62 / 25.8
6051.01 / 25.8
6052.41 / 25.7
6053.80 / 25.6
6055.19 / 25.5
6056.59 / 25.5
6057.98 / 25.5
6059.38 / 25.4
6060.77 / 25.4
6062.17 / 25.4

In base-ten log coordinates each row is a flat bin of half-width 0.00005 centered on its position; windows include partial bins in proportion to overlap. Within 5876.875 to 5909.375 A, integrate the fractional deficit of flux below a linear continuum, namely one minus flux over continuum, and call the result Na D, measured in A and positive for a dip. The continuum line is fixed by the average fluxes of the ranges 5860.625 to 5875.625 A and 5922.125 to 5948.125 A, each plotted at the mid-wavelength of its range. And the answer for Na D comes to 0.71 A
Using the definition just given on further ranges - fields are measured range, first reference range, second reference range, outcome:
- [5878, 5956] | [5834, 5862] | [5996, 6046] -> 0.8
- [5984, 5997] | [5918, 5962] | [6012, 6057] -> 0.1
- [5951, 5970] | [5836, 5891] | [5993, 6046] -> 0.0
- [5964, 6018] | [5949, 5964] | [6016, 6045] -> 0.2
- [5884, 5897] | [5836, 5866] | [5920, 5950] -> 0.6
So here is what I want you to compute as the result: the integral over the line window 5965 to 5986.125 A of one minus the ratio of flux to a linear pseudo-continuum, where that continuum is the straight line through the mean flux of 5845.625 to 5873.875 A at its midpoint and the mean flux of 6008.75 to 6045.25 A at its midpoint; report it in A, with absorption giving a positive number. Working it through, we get 0.0 A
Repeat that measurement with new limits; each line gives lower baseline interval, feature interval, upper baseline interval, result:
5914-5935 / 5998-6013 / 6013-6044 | 0.1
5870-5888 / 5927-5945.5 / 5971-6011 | -0.1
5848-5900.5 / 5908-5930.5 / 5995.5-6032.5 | -0.2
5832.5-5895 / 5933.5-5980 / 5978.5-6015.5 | -0.2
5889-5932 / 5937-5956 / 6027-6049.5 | -0.2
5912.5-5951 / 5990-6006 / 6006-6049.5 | 0.0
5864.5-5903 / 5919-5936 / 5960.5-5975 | -0.2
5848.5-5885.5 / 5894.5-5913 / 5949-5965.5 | 0.3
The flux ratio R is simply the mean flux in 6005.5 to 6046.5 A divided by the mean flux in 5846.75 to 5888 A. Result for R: 1.0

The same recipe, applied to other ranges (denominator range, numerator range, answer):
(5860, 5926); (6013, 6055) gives 0.98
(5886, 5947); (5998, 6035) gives 0.99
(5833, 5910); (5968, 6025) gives 0.98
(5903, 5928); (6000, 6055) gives 0.98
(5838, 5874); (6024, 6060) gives 0.96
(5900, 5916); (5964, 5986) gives 0.99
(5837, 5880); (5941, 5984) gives 0.98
